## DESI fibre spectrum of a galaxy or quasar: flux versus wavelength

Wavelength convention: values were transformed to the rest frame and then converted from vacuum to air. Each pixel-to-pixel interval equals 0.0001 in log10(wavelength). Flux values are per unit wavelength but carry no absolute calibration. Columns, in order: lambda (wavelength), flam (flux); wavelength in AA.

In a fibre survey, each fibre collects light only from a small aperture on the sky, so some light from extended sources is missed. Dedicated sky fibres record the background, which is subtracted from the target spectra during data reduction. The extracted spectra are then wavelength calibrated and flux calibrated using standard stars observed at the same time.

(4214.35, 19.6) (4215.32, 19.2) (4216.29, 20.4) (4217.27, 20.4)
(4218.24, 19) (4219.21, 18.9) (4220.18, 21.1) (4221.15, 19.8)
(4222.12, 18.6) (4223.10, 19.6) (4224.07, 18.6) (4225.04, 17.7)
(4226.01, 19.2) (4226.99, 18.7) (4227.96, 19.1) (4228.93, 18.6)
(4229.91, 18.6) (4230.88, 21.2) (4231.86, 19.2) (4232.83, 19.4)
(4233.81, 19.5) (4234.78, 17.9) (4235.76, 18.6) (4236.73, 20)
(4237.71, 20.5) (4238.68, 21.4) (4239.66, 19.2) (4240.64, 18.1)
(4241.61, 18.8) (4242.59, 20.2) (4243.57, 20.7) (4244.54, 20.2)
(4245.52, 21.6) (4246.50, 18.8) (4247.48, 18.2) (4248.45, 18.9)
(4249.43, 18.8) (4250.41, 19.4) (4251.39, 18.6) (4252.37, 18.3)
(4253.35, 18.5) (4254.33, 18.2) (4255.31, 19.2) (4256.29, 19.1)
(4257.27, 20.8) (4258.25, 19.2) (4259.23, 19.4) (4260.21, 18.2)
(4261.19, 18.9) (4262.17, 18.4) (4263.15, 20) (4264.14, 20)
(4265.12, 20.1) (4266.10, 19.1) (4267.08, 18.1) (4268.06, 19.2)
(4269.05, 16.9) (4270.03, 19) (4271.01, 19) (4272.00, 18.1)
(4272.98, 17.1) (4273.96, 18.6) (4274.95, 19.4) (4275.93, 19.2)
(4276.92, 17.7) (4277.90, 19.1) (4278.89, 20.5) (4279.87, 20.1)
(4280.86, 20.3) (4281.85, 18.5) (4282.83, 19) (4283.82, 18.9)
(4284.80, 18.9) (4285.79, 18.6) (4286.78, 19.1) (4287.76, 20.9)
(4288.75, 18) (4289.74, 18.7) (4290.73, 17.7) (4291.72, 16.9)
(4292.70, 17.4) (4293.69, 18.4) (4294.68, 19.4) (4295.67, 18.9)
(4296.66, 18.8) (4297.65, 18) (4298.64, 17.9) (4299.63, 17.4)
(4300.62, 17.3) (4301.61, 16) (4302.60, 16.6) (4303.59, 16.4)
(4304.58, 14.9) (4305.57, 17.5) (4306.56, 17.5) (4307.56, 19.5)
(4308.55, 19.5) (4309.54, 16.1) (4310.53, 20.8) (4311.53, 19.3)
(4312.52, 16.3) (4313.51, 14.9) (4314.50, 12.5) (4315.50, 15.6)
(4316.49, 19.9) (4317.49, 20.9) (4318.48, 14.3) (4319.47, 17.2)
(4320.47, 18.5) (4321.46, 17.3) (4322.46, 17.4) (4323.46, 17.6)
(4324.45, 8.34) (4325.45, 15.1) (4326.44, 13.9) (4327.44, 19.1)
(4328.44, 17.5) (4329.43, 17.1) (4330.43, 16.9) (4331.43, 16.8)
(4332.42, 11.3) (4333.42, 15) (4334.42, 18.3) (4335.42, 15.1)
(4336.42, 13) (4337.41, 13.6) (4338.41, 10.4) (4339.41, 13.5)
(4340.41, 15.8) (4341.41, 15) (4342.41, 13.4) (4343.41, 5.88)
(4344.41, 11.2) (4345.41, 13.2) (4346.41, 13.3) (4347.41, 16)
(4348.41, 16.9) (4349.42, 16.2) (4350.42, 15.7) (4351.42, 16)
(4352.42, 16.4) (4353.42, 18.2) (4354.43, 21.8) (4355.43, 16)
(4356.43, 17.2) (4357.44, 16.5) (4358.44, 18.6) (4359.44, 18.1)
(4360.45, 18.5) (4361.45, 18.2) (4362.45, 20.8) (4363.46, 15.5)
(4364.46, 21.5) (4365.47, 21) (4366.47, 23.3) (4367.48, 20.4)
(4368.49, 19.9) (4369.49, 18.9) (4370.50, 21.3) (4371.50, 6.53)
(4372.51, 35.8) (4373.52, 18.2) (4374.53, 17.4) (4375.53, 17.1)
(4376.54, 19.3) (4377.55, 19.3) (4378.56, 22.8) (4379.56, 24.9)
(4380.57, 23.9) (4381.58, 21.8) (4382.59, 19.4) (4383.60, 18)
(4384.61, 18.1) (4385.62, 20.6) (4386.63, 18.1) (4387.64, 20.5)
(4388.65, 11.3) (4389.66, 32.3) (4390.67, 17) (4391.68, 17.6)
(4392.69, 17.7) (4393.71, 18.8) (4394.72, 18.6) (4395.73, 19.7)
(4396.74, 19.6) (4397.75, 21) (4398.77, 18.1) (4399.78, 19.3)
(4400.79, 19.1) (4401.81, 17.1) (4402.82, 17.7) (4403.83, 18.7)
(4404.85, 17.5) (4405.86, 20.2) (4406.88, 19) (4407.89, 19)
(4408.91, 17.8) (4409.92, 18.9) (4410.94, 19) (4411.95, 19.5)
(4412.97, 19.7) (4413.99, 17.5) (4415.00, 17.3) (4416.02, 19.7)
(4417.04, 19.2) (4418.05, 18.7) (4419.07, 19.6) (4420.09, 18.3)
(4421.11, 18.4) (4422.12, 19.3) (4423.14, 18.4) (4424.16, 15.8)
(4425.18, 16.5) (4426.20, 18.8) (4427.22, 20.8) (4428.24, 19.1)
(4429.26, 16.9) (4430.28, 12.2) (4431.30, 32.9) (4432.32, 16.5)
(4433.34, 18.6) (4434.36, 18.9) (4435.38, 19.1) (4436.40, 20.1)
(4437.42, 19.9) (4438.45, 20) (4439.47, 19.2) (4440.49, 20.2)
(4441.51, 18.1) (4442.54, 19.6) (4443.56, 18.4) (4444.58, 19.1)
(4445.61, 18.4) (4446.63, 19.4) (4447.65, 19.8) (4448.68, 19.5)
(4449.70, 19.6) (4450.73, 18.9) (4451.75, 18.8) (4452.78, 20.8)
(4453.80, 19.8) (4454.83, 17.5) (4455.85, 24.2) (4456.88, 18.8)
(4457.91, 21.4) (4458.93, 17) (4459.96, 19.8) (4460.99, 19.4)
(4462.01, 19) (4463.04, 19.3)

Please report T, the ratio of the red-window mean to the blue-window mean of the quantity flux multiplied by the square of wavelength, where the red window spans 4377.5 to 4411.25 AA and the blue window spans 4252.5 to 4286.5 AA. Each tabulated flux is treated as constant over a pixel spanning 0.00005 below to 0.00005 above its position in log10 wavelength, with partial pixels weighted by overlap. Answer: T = 1.1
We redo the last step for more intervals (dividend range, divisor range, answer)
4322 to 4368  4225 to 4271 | 0.88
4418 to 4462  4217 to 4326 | 1.12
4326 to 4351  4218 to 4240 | 0.79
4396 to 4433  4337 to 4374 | 1.14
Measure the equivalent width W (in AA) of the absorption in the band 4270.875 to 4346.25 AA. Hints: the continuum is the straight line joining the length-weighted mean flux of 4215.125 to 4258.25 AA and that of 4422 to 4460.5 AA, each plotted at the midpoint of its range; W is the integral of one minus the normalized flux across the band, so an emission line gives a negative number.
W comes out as 9.6 AA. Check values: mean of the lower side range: 19.3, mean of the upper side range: 19.3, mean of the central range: 16.9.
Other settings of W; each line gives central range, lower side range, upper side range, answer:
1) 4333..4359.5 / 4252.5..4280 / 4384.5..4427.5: 5.2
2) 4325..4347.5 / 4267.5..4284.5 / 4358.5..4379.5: 5.9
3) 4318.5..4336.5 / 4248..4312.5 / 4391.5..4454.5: 2.7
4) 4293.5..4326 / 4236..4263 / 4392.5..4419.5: 3.4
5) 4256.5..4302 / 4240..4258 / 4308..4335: -1.5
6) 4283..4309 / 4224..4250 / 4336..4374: 0.1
